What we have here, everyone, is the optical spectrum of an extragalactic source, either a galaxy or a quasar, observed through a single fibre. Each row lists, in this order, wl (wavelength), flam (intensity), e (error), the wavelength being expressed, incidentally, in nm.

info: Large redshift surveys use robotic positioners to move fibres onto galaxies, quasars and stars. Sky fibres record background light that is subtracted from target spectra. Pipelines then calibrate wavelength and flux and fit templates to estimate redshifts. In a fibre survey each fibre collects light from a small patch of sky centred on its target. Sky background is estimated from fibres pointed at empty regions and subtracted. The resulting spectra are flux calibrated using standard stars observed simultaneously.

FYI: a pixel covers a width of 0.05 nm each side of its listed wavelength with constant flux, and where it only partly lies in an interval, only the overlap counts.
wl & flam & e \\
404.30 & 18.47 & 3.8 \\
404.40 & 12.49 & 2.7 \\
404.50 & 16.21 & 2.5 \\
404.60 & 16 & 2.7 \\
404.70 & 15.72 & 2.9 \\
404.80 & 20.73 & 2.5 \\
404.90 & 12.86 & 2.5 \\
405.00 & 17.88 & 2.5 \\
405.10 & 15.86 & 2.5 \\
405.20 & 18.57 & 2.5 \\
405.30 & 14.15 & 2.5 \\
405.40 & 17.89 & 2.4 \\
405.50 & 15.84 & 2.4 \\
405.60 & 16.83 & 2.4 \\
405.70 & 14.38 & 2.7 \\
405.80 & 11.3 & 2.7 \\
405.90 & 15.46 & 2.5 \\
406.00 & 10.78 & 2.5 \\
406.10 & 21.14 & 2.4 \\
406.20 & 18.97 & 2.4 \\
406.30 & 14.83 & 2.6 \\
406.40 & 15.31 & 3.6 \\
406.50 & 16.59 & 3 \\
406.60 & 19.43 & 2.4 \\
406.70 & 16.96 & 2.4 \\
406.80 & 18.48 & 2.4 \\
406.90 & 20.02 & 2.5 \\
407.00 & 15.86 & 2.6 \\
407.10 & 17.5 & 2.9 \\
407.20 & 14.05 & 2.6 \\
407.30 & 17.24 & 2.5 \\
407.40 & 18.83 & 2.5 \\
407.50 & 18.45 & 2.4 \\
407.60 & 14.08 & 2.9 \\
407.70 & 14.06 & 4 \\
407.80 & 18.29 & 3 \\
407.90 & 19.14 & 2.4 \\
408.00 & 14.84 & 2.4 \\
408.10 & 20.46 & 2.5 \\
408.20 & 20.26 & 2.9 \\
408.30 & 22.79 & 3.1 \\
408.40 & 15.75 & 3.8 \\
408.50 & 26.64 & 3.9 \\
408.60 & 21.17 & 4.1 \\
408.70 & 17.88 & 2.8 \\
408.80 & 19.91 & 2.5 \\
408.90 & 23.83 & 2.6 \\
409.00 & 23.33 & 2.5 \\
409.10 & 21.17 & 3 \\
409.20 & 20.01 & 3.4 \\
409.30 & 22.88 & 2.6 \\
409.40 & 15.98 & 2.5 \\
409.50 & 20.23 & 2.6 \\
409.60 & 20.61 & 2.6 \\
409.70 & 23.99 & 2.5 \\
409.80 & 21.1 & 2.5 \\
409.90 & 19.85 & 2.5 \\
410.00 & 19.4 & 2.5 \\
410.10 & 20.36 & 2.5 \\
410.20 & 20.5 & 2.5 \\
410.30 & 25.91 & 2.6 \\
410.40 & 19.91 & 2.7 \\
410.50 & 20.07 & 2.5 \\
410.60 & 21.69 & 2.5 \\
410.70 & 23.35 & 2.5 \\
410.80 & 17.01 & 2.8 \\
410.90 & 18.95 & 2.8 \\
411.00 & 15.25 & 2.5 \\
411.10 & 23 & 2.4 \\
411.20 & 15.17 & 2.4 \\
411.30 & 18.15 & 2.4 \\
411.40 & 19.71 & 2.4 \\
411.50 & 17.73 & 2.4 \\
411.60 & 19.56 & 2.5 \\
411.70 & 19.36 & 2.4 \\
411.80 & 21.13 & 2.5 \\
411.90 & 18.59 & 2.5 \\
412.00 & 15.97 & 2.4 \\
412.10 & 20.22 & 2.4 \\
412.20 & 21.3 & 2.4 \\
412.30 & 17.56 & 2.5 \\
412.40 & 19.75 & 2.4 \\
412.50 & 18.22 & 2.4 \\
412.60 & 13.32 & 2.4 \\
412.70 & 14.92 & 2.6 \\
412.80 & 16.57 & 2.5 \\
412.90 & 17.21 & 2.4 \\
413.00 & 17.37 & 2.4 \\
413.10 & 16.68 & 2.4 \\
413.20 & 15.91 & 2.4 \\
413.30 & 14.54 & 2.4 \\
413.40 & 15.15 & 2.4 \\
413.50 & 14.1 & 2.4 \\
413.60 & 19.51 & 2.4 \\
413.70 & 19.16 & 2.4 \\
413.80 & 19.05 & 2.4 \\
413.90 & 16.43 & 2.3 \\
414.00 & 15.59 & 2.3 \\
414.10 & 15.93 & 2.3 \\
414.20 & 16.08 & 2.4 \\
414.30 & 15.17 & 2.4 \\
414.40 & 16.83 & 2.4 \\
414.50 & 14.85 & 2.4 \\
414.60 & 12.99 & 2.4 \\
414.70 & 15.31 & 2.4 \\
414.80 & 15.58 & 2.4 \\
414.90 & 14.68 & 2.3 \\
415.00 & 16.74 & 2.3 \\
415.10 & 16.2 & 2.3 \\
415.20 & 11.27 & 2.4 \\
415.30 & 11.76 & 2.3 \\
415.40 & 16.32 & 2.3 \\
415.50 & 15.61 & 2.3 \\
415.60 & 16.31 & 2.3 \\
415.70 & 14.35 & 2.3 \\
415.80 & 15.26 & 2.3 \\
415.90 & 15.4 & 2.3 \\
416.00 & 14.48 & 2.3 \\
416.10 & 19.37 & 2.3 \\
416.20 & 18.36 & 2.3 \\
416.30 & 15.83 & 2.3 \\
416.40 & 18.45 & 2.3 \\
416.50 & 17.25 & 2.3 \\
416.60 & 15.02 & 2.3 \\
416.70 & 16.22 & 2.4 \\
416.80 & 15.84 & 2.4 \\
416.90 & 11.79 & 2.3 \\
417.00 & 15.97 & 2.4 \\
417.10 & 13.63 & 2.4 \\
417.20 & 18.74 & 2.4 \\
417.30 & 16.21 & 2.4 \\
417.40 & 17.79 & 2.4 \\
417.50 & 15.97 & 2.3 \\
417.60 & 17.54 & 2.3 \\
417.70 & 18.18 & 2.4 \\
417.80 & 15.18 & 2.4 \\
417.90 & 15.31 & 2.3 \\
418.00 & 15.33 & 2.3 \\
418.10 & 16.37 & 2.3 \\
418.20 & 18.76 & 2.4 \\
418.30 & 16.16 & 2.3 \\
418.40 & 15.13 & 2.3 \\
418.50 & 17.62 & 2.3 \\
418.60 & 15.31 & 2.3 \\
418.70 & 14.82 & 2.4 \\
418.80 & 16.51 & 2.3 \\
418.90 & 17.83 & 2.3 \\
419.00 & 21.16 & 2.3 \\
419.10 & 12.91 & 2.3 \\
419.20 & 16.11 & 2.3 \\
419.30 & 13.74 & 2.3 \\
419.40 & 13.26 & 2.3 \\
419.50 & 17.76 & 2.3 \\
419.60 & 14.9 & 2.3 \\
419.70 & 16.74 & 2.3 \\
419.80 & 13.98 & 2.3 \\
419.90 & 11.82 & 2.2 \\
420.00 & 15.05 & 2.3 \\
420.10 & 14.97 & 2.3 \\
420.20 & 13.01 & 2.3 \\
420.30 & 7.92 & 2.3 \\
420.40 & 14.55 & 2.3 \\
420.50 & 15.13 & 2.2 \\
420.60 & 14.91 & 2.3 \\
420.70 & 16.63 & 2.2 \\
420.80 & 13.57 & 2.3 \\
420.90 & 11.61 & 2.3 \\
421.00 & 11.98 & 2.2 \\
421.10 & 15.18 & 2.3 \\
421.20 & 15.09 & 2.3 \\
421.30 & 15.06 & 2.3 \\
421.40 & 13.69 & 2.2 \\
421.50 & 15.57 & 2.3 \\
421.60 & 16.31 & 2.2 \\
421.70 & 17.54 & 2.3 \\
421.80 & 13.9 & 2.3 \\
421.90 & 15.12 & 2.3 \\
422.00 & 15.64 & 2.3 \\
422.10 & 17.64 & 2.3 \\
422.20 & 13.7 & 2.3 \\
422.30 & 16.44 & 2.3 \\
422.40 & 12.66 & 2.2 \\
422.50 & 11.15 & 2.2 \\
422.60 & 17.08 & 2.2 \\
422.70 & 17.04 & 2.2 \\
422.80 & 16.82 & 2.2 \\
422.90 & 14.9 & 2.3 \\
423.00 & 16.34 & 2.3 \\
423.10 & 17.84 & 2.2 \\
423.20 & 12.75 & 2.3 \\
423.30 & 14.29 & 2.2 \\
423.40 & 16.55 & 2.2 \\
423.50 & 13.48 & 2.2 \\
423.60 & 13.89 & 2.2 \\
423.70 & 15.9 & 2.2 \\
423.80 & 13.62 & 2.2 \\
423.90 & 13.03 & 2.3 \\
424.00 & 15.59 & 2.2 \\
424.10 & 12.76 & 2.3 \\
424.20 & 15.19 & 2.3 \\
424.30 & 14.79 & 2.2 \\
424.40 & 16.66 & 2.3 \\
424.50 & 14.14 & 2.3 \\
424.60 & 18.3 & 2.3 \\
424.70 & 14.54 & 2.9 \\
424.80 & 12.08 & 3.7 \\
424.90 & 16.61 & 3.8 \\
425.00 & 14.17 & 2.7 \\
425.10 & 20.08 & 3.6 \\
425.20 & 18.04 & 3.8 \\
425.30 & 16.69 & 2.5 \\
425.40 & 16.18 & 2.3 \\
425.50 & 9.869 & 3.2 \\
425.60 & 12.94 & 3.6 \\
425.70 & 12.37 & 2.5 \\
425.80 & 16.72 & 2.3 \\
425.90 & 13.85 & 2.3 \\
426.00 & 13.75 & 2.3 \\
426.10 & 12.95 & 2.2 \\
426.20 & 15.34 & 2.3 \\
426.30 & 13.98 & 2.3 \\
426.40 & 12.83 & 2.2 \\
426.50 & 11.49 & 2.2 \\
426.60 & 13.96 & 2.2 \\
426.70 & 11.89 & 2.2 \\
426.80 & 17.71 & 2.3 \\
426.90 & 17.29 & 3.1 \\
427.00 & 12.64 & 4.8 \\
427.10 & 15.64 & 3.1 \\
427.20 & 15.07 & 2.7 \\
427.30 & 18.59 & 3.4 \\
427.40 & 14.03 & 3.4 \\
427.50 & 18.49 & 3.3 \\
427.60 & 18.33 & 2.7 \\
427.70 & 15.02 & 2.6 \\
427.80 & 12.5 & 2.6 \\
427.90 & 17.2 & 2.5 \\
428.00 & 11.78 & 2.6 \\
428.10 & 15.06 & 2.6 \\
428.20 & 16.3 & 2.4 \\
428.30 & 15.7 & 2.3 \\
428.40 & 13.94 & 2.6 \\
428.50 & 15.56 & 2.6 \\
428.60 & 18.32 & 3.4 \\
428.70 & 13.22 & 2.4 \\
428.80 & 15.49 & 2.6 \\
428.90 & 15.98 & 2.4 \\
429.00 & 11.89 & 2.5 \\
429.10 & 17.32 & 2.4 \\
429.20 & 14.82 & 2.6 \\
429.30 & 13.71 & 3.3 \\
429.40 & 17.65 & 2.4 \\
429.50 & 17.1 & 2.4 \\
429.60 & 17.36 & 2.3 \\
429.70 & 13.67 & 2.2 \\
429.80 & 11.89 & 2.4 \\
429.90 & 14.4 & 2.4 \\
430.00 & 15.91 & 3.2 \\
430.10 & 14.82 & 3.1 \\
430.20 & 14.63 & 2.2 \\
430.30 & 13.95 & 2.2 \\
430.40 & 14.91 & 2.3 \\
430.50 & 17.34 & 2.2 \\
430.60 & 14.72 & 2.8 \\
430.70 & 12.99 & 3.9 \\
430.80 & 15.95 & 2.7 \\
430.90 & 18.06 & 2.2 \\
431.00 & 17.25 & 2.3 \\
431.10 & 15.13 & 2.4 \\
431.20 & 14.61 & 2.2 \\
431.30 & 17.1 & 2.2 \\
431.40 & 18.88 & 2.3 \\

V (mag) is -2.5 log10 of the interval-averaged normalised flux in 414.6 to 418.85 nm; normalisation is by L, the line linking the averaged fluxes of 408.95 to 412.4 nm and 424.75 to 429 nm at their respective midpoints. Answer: 0.14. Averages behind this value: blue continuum 20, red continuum 15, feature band 15.9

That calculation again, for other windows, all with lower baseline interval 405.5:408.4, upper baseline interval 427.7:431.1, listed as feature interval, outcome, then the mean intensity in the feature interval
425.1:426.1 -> 0.058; 14.7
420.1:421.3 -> 0.159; 13.7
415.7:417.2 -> 0.017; 16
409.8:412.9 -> -0.150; 19.1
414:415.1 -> 0.062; 15.5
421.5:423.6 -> 0.028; 15.3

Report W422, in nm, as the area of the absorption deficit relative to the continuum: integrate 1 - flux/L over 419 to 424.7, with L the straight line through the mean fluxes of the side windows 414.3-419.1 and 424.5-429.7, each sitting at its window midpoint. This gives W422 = 0.27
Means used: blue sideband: 16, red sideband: 15.1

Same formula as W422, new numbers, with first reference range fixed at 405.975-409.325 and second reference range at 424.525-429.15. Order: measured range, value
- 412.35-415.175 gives 0.21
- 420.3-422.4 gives 0.17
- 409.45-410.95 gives -0.23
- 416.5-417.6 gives 0.06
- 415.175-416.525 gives 0.10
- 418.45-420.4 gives 0.17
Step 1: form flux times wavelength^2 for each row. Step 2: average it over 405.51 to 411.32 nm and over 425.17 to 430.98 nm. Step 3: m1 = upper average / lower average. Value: 0.88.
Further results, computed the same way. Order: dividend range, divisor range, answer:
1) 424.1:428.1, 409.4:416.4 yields 0.91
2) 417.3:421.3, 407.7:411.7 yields 0.80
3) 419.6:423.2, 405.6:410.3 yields 0.84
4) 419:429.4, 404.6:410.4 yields 0.88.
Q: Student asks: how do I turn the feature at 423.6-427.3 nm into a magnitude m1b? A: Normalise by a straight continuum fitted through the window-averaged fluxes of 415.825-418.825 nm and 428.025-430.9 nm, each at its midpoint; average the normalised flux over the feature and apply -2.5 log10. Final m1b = 0.06 mag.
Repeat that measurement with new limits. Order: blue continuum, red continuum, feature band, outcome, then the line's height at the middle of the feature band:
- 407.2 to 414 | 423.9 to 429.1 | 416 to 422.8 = 0.08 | 16.7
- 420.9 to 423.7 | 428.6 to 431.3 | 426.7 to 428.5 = -0.02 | 15.2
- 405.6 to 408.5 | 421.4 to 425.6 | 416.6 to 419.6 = -0.02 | 15.8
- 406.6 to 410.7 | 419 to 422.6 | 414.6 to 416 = 0.13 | 16.9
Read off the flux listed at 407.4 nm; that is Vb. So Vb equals 18.83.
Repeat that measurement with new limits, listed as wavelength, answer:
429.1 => 17.32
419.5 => 17.76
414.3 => 15.17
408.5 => 26.64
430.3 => 13.95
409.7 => 23.99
